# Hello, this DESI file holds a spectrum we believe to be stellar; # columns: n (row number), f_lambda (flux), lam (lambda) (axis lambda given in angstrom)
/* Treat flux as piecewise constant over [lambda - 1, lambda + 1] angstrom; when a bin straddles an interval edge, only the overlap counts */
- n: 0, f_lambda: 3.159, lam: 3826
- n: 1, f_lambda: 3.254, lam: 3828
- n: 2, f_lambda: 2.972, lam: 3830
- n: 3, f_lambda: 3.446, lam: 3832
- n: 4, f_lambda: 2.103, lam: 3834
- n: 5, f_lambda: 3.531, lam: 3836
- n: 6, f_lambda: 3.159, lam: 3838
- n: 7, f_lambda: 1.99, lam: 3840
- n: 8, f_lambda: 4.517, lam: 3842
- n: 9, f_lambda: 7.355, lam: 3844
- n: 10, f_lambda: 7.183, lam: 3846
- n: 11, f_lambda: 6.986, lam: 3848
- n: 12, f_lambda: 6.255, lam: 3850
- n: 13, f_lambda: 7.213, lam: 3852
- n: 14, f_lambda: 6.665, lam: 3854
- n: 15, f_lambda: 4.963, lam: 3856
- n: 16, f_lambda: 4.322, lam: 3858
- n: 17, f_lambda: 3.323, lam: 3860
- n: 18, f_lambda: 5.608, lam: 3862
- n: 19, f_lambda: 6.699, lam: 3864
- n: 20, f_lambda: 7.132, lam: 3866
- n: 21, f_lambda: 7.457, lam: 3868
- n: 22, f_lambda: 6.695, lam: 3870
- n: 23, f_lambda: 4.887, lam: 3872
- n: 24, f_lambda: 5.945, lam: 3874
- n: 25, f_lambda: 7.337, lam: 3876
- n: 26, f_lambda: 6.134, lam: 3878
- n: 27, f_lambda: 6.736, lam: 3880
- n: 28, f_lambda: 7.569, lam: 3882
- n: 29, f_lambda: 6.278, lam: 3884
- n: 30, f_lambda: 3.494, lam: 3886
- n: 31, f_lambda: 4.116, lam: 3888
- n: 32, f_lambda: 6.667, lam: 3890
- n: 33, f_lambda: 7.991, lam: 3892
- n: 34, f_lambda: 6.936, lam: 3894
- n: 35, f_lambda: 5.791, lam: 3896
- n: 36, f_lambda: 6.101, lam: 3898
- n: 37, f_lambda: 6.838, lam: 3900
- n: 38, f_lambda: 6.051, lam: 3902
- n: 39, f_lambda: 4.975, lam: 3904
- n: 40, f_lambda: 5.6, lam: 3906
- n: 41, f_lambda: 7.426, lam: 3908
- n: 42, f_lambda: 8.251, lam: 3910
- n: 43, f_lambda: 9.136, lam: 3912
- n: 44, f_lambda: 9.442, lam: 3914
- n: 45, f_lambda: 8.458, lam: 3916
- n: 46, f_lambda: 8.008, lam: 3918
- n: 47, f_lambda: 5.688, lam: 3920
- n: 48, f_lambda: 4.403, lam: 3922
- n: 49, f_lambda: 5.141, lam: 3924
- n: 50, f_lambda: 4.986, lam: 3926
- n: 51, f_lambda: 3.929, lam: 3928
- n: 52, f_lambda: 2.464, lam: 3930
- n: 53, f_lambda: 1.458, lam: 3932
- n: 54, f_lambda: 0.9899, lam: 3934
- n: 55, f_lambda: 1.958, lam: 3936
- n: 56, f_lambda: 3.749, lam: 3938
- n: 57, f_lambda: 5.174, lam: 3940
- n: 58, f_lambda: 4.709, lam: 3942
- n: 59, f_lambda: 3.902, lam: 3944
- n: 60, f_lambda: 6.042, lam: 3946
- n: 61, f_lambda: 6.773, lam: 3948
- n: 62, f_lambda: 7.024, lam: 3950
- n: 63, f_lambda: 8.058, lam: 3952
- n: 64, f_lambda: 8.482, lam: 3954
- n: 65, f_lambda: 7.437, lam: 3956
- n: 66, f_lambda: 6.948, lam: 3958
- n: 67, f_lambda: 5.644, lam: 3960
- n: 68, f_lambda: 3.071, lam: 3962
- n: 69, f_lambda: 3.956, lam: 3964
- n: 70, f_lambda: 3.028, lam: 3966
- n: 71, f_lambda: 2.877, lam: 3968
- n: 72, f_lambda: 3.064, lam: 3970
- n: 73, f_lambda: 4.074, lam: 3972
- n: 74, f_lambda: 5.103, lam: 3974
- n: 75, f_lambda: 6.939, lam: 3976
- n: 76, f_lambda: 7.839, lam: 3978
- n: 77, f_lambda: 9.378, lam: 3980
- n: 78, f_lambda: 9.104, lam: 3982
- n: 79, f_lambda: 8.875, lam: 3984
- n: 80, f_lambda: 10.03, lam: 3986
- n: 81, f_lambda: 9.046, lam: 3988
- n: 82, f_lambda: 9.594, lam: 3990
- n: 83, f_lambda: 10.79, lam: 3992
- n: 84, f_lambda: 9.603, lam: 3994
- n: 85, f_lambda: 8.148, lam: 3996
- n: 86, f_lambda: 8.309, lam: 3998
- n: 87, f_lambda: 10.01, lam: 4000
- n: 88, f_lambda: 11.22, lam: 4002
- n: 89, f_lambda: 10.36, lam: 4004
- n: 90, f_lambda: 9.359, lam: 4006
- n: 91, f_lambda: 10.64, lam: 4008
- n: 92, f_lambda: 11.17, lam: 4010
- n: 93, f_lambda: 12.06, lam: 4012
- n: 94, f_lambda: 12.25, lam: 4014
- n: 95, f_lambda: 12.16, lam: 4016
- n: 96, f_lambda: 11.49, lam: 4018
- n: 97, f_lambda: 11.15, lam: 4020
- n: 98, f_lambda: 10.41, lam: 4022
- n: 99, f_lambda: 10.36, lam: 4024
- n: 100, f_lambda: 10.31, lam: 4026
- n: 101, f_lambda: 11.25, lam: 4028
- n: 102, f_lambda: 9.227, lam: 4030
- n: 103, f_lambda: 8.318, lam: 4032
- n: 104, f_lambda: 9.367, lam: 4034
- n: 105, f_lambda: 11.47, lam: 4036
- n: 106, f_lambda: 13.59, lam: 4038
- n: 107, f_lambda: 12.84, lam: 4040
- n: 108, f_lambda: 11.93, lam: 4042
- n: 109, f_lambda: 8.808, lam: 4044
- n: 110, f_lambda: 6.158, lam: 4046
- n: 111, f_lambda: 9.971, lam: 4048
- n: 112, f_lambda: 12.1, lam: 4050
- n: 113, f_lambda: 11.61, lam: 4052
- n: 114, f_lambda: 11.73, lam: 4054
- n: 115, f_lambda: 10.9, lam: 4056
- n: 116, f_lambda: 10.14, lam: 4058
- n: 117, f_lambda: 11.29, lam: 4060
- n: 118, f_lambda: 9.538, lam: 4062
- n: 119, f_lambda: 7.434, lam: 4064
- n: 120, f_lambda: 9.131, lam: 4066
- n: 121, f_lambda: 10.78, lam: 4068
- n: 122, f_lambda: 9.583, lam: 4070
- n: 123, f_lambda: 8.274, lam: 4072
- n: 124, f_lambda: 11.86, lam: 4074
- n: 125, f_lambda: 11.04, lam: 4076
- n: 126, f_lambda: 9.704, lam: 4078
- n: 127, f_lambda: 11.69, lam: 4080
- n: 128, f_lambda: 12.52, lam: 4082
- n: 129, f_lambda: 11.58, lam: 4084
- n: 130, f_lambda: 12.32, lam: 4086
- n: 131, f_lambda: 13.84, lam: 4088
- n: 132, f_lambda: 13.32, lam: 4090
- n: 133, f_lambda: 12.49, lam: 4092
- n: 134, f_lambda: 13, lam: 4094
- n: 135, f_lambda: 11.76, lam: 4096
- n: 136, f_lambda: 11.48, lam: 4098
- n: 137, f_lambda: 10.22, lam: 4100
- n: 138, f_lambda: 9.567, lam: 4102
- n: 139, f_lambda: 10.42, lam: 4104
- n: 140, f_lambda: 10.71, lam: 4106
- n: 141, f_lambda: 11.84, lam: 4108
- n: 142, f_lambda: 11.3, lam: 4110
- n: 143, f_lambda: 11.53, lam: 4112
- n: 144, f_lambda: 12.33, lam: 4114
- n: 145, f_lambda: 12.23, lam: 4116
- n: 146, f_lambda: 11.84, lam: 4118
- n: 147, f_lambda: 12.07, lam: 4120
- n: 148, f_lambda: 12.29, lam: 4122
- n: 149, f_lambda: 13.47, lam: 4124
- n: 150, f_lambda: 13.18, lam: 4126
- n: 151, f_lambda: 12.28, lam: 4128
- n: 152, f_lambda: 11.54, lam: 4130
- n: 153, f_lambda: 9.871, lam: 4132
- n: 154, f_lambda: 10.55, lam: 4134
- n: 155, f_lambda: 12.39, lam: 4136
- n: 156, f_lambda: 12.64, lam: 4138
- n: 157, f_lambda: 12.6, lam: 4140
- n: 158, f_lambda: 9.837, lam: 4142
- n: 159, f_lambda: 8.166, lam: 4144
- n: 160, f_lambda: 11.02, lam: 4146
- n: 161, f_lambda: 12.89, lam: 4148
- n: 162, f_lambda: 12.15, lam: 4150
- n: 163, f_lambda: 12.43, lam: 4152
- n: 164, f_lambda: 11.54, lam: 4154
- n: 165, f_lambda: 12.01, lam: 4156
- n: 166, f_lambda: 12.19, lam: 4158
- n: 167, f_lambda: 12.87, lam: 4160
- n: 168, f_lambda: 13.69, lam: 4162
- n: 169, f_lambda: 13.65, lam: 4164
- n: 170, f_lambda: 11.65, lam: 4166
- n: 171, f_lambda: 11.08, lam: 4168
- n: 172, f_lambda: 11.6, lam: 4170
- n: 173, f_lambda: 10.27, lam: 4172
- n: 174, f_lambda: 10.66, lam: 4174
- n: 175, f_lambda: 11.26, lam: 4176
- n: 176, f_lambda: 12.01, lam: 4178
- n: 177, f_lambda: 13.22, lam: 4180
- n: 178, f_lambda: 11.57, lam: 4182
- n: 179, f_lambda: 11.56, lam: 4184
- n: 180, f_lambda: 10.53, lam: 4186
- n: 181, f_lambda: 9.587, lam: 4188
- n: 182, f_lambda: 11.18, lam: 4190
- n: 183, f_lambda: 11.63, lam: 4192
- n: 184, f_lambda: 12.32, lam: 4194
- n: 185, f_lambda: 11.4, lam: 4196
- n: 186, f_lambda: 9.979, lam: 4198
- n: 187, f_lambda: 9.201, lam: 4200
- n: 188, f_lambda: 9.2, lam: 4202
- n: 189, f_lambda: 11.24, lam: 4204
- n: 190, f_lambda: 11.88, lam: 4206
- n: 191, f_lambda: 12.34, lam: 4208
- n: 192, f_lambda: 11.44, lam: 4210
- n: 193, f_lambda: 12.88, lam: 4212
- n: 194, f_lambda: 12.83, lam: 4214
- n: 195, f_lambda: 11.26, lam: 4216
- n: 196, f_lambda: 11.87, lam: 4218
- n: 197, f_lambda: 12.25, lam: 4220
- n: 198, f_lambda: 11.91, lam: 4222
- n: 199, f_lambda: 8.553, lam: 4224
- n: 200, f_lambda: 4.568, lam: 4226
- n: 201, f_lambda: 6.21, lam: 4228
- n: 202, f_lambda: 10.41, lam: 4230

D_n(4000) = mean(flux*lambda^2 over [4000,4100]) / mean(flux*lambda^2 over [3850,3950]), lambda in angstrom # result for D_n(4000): 2.0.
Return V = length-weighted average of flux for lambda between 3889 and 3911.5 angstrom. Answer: 6.66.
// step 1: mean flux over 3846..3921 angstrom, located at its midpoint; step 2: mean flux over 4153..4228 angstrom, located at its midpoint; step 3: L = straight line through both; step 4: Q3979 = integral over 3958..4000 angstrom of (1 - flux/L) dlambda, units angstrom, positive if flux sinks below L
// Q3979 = 5.3 angstrom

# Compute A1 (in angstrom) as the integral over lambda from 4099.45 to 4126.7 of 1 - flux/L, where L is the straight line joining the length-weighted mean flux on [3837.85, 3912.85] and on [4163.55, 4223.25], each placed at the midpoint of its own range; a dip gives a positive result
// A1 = -4.2 angstrom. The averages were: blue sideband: 6.13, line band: 11.6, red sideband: 11.4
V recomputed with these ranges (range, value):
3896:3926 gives 6.73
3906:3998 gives 6.24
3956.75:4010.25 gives 7.66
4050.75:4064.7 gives 10.5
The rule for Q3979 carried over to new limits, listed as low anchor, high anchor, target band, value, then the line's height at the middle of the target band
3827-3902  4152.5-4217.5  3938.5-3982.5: 9.4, 7.36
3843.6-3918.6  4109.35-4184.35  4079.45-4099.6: -3.1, 10.7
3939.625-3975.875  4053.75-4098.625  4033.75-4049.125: -2.0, 9.4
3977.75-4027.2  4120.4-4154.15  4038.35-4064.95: 0.8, 10.7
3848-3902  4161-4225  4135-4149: -1.0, 10.6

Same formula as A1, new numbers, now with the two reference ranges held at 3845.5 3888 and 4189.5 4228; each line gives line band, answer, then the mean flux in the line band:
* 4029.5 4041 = -3.35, 10.9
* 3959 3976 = 7.83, 4.03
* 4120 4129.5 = -2.96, 12.7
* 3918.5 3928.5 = 2.66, 5.03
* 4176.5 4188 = -1.23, 11.6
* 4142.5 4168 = -4.70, 11.9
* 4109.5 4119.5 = -2.49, 11.9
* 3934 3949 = 5.80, 4.37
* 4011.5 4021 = -4.27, 11.8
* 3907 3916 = -2.49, 8.55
